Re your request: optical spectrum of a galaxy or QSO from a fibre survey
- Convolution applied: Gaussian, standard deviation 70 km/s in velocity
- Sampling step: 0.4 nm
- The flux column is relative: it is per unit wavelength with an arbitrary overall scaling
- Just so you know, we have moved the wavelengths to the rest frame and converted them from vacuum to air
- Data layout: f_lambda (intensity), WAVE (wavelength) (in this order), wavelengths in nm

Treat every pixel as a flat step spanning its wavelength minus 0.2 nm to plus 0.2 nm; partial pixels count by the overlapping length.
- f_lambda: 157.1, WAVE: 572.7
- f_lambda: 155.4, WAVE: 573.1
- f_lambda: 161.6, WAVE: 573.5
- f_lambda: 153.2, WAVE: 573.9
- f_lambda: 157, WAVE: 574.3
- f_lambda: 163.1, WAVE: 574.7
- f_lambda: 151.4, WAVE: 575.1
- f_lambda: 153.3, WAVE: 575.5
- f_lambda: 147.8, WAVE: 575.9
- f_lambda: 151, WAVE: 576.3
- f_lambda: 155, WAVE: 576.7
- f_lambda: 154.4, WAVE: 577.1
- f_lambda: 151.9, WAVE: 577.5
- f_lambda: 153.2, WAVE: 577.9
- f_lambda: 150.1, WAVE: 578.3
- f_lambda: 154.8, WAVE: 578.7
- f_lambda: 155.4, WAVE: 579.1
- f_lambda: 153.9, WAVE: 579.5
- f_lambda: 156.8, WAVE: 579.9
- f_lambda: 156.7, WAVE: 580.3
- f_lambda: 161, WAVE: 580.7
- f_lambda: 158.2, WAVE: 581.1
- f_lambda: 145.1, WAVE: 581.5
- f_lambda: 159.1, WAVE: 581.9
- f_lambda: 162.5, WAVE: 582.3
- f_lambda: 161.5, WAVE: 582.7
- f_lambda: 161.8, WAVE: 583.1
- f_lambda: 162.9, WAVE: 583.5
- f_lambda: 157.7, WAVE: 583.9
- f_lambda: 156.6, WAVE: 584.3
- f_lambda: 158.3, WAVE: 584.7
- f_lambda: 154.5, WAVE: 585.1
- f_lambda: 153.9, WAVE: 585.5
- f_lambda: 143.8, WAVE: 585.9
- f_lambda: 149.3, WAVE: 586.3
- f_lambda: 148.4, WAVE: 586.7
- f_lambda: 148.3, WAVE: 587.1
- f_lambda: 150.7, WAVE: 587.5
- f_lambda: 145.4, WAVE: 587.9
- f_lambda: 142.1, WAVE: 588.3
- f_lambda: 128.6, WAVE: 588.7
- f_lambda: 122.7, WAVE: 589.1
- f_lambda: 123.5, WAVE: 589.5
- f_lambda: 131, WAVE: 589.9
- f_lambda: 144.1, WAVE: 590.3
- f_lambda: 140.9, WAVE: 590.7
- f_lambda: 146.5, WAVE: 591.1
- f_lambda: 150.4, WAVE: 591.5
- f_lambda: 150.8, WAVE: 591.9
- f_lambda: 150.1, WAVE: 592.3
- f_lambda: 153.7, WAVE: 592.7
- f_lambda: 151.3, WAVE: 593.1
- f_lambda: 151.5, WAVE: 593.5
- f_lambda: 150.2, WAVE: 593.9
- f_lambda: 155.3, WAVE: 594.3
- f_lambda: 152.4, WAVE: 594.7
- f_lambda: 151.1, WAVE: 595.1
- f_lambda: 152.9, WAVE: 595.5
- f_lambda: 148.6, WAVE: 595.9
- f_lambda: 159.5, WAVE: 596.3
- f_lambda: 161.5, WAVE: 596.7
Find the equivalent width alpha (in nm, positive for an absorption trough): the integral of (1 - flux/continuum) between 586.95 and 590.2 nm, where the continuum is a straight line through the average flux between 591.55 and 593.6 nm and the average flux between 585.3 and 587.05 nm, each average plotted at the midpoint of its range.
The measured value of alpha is 0.29 nm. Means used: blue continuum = 149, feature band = 137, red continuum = 151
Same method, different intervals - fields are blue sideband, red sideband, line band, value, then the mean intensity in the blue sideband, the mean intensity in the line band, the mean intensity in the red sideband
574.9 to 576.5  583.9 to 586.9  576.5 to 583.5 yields -0.21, 151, 156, 152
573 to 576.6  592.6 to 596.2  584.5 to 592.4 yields 0.46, 155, 144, 152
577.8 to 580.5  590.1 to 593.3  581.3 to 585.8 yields -0.15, 154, 157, 148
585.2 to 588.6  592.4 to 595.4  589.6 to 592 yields 0.12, 147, 143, 152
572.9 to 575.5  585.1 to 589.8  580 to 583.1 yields -0.20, 157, 158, 142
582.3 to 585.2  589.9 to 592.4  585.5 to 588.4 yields 0.11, 159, 148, 146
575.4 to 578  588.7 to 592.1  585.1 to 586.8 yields -0.08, 152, 150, 138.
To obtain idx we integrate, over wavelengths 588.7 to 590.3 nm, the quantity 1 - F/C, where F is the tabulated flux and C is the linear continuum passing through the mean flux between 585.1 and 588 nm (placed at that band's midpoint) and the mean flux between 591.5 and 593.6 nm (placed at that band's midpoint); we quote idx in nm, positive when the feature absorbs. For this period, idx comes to 0.23 nm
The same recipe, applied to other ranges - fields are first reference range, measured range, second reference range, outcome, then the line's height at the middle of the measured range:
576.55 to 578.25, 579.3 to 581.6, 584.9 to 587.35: -0.06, 152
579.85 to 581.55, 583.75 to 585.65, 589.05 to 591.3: -0.11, 148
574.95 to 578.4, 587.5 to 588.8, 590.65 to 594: 0.08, 150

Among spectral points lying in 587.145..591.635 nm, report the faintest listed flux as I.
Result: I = 122.7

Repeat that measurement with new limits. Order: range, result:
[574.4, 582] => 145.1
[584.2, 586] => 143.8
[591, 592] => 146.5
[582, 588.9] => 128.6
